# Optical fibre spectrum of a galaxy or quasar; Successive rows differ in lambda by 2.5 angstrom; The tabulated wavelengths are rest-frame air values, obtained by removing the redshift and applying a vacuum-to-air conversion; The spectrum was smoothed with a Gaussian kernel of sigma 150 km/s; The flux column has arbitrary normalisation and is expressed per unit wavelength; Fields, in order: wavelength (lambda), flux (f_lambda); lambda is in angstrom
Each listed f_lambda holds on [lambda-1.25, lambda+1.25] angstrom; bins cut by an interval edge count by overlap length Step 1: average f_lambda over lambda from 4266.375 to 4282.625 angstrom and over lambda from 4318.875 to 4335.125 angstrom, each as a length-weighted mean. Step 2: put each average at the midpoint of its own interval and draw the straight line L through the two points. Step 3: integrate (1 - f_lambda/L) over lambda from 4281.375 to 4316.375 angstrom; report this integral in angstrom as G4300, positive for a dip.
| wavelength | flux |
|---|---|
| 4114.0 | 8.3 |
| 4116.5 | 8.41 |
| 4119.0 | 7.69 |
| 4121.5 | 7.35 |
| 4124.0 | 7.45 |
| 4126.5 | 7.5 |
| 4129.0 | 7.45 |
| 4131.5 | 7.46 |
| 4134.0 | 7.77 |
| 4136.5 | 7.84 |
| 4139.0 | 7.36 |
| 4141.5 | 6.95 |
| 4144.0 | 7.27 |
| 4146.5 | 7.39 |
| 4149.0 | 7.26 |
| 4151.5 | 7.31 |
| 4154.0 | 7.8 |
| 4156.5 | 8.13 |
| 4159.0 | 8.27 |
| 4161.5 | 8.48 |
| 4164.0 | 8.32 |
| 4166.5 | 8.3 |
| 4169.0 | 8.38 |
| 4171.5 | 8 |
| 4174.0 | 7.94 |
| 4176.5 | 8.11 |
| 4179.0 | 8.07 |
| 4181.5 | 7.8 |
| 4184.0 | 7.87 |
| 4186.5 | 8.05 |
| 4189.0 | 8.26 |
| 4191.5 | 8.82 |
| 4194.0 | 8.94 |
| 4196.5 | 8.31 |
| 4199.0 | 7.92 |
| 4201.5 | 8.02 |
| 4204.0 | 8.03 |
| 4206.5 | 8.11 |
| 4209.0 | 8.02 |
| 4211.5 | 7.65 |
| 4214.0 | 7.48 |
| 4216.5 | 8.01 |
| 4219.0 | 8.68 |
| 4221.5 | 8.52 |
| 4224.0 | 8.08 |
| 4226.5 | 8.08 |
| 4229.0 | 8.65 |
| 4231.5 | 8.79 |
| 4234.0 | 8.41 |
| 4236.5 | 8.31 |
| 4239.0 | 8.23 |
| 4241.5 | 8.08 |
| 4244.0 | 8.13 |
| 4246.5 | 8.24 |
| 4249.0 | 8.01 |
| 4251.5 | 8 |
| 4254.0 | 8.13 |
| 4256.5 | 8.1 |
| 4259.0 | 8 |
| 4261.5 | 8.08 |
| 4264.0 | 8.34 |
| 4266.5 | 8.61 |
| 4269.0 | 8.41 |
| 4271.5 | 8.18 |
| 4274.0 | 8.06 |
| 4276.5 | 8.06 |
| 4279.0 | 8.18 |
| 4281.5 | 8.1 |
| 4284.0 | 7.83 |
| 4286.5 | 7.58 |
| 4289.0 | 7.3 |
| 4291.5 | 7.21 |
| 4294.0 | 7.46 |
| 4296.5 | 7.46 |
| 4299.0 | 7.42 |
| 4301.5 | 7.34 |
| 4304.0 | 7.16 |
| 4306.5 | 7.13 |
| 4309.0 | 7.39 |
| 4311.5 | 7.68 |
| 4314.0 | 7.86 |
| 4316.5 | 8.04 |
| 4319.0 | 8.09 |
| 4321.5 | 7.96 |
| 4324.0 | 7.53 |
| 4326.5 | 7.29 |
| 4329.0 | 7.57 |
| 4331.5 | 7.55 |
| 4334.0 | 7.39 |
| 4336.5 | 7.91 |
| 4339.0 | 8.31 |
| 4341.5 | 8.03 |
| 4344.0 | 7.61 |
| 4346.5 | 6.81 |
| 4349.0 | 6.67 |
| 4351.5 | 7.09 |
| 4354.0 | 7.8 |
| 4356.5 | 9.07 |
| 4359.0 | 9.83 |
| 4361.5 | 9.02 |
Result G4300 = 1.9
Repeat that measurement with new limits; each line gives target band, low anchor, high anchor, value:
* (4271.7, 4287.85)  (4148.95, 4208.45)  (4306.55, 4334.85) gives -0.4 angstrom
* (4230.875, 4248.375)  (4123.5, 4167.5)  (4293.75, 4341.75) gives -1.4 angstrom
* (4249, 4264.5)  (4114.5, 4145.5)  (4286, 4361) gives -0.9 angstrom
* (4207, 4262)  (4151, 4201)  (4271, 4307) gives -2.0 angstrom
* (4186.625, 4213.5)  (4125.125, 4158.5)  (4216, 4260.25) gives -0.8 angstrom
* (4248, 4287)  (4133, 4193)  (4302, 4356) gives -2.1 angstrom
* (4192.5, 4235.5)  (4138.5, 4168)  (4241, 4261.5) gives -1.4 angstrom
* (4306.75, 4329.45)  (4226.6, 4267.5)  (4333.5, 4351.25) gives 0.0 angstrom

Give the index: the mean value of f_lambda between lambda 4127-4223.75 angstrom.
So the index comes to 7.95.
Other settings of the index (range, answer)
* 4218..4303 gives 8.06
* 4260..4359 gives 7.76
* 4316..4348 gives 7.68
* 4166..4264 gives 8.17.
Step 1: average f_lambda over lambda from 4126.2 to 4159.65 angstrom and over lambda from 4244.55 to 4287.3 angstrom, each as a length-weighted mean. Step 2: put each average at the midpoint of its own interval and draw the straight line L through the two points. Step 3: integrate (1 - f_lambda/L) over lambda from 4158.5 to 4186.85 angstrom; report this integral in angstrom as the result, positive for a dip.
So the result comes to -1.66 angstrom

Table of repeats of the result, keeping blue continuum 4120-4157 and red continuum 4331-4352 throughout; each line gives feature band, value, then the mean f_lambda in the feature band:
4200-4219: -1.20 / 7.95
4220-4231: -1.30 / 8.37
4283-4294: 0.03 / 7.47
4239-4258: -1.57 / 8.11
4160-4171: -1.27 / 8.34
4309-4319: -0.45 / 7.83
